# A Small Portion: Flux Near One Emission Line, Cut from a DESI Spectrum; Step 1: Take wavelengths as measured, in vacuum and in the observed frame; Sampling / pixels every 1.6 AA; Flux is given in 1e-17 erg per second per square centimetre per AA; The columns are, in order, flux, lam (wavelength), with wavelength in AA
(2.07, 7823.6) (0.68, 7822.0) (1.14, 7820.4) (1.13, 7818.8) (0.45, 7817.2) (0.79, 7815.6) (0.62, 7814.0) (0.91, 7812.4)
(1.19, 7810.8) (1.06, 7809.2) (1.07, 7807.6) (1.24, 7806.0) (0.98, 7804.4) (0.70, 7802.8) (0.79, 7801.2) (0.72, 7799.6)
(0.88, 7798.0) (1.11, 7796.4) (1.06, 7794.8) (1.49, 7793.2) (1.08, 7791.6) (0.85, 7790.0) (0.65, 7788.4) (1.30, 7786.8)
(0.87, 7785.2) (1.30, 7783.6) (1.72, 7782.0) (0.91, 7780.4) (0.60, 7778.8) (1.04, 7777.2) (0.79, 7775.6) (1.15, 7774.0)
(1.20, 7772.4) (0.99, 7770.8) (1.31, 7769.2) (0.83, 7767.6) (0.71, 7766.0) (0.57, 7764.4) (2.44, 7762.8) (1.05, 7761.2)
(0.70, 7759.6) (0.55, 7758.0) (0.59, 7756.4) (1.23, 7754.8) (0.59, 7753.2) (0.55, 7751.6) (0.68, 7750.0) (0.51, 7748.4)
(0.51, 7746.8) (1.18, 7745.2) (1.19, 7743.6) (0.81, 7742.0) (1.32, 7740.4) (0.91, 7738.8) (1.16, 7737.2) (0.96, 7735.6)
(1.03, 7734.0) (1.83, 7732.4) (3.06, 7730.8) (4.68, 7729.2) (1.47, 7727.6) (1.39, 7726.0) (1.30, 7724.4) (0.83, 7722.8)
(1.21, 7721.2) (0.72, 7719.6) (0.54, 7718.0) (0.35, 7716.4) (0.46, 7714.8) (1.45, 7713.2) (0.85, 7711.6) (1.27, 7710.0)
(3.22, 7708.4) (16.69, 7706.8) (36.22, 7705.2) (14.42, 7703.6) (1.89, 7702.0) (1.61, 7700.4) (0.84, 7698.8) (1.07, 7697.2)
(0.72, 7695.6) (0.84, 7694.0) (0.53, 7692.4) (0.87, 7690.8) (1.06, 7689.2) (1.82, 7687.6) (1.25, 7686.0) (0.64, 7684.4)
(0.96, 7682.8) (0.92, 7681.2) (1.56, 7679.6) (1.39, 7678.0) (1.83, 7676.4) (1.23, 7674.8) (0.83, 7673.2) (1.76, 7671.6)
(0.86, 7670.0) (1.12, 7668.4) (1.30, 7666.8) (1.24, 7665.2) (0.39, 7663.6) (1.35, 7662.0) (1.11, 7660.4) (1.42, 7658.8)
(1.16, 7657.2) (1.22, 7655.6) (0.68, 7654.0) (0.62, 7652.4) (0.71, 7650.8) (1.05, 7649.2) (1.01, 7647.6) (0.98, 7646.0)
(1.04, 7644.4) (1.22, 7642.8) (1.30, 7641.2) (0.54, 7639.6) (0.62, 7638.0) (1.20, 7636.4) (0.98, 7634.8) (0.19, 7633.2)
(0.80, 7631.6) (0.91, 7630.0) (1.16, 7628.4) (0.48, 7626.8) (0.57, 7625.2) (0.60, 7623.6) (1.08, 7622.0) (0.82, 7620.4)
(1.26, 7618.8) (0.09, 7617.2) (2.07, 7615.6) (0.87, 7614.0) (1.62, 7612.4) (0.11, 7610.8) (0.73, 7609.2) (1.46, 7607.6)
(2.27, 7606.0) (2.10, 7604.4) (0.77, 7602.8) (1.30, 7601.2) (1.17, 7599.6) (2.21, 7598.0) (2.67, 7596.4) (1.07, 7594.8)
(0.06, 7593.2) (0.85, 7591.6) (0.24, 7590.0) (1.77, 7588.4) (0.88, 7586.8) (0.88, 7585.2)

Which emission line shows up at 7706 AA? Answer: H-alpha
